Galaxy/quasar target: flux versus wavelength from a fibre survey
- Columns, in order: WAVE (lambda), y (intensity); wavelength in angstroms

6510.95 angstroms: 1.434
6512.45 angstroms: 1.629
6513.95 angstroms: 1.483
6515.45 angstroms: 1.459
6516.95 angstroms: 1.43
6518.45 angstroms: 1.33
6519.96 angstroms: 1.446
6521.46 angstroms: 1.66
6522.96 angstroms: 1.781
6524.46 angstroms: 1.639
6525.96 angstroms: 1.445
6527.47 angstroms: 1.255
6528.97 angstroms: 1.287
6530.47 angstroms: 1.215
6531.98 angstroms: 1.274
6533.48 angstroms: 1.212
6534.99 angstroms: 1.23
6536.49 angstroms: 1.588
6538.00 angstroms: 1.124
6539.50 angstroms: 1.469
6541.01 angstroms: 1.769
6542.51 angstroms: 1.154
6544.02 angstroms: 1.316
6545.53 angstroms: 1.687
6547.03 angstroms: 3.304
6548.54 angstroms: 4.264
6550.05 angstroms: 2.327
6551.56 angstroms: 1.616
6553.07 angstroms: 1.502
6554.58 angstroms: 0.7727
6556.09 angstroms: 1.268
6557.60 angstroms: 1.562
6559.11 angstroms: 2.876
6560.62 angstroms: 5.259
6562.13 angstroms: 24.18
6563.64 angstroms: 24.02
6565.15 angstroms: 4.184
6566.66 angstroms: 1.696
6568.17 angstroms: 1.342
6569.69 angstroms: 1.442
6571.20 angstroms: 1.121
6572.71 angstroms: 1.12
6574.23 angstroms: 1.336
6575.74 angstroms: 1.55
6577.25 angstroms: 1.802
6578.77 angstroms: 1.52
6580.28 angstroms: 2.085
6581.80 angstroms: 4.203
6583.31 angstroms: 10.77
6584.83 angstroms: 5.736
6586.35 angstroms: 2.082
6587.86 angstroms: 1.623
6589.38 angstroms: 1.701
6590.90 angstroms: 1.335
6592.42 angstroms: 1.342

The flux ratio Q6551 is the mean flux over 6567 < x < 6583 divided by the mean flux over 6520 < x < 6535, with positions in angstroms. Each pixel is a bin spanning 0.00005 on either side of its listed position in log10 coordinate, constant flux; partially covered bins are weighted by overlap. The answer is 1.42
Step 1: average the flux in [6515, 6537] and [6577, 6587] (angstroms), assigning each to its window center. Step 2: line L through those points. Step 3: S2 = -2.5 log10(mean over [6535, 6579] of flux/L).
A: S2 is -0.15 mag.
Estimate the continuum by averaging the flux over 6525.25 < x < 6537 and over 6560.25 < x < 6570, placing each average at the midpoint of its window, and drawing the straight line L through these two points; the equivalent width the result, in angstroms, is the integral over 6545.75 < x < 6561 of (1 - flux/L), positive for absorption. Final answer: 9.5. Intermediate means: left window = 1.31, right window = 9.36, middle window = 2.38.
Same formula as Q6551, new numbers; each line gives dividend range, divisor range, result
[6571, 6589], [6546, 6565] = 0.49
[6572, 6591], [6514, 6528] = 1.93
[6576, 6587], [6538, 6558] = 2.16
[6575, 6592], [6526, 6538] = 2.39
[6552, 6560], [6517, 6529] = 1.11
